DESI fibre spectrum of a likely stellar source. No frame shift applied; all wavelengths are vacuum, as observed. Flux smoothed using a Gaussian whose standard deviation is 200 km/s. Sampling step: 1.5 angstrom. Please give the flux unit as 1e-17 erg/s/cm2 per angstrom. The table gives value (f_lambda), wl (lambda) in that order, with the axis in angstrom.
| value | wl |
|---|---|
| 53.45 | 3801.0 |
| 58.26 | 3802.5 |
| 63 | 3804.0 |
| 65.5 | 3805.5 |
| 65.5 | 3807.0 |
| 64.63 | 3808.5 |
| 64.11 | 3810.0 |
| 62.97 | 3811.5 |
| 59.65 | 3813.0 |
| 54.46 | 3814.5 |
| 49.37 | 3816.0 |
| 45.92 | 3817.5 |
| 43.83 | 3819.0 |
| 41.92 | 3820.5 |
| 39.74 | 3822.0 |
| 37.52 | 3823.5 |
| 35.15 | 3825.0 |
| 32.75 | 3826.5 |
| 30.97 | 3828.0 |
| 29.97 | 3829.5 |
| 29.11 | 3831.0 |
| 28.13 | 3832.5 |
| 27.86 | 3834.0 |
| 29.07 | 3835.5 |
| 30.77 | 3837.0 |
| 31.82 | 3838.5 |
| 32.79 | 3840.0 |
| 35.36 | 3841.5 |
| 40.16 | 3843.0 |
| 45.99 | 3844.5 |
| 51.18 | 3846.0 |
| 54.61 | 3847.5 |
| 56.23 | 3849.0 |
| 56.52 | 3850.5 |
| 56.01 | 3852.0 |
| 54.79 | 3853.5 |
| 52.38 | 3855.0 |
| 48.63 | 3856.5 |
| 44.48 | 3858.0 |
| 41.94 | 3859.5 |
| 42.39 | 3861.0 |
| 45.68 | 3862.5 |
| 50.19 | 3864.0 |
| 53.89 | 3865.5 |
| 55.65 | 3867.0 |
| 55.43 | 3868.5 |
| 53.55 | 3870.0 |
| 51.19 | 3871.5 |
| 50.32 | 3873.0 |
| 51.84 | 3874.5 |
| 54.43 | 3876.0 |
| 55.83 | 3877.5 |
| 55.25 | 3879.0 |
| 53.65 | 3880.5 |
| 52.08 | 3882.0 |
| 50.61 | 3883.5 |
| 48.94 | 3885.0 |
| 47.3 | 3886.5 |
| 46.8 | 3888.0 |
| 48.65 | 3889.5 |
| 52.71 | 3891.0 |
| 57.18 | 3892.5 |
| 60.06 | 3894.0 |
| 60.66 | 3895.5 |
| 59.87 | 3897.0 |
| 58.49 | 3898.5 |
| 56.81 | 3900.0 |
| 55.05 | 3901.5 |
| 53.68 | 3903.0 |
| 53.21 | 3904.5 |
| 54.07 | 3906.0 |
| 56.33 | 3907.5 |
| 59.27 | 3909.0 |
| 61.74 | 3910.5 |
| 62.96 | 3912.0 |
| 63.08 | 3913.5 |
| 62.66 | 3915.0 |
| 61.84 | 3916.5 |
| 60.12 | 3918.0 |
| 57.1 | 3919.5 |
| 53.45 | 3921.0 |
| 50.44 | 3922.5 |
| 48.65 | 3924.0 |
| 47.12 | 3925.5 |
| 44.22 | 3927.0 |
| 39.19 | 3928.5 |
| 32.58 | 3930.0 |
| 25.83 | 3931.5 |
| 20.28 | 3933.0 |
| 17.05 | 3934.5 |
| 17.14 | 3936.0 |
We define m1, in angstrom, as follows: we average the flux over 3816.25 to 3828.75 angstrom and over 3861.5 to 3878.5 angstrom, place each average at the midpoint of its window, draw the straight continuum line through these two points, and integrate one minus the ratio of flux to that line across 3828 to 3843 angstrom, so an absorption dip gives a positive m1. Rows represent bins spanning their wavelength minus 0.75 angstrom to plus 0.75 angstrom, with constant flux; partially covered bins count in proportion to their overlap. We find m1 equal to 4.1 angstrom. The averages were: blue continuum 38.9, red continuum 52.4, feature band 31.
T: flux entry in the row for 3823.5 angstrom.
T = 37.52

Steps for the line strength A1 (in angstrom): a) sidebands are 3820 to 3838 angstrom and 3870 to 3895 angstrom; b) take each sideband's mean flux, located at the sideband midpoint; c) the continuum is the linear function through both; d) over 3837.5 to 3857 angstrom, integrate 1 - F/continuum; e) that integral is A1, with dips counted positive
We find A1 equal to -3.7 angstrom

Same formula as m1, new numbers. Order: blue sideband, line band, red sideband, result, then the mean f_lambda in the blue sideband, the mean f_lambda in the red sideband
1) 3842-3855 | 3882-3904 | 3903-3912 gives 0.7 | 51.6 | 57.2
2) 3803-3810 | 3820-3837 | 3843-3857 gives 7.5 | 64.4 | 52.3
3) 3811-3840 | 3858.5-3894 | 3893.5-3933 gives -3.2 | 38.6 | 53.1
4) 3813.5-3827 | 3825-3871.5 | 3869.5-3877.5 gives 4.8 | 42.8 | 52.6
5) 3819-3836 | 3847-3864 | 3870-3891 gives -3.0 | 33.5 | 51.4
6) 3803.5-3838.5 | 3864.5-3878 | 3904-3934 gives -1.7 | 44.5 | 50.4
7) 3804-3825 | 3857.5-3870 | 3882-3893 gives 0.5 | 53.2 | 50.3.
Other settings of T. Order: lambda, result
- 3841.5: 35.36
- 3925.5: 47.12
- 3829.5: 29.97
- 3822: 39.74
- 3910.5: 61.74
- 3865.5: 53.89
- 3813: 59.65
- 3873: 50.32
